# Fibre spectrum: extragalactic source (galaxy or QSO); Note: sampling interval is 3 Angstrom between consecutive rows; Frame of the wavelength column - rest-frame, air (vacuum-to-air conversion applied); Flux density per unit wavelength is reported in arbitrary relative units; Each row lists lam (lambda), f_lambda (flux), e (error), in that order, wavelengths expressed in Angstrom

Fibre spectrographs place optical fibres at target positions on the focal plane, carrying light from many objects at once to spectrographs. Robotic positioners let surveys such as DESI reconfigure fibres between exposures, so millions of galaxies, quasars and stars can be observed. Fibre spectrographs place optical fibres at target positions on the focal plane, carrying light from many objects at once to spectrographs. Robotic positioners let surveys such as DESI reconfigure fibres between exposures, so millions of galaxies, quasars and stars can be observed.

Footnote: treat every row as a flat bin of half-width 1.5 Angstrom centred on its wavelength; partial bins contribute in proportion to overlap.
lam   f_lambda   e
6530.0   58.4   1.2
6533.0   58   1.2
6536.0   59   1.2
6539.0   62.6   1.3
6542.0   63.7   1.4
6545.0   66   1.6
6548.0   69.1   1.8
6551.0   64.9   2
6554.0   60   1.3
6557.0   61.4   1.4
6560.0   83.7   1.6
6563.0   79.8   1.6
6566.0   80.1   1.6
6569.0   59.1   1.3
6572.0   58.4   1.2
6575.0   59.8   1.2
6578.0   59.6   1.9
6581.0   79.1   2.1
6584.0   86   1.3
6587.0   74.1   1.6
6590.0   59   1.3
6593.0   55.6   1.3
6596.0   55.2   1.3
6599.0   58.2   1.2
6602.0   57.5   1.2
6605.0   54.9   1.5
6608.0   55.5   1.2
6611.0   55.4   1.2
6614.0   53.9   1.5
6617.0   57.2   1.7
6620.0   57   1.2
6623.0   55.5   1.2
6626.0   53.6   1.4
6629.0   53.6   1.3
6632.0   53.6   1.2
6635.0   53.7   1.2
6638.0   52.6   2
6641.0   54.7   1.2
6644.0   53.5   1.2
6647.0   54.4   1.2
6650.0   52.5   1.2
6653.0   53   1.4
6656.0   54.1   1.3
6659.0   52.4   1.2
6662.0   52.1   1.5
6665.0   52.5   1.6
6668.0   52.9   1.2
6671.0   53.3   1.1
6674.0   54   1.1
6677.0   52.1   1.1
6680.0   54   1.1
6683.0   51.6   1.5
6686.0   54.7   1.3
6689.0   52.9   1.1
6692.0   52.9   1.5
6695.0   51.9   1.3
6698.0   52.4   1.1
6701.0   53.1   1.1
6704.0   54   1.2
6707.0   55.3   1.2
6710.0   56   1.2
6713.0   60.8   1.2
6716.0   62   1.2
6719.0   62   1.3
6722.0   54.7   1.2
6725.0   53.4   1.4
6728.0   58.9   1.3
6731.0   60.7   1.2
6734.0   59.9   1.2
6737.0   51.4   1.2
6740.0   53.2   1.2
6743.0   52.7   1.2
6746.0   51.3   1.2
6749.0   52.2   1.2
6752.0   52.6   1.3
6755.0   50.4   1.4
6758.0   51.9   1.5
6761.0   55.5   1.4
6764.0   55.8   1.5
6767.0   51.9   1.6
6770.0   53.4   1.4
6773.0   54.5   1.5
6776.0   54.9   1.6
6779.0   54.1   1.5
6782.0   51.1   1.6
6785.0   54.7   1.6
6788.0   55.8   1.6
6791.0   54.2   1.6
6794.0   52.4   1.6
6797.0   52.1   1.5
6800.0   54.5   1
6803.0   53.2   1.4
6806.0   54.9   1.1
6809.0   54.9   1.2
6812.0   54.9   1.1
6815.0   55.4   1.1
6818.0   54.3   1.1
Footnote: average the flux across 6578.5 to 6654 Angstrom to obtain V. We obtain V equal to 58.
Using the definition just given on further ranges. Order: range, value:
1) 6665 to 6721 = 54.7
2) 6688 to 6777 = 54.8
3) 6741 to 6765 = 52.7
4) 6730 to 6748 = 54.6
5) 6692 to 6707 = 53.1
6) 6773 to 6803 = 53.8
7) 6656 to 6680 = 52.9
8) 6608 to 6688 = 53.8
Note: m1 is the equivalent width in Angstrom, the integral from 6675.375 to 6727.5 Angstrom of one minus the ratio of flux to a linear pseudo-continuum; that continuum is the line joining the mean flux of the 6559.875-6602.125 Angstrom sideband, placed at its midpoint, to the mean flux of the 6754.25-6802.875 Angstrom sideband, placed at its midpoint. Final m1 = 3.3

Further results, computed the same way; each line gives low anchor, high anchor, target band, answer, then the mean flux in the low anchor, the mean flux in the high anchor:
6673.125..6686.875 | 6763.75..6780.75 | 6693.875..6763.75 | -1.97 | 53.2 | 53.9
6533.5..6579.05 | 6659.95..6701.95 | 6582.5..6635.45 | 1.74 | 65.7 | 52.9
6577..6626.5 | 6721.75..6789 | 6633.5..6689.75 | 4.68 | 60.6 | 54.1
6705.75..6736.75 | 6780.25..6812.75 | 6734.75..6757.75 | 1.82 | 58.1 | 53.9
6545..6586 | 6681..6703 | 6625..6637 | 1.42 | 69.2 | 52.8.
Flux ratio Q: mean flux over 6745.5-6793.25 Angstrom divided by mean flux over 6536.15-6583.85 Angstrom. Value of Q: 0.79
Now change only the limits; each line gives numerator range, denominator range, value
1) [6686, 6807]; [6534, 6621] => 0.86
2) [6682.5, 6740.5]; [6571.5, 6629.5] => 0.93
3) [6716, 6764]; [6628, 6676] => 1.03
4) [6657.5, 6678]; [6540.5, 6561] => 0.79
